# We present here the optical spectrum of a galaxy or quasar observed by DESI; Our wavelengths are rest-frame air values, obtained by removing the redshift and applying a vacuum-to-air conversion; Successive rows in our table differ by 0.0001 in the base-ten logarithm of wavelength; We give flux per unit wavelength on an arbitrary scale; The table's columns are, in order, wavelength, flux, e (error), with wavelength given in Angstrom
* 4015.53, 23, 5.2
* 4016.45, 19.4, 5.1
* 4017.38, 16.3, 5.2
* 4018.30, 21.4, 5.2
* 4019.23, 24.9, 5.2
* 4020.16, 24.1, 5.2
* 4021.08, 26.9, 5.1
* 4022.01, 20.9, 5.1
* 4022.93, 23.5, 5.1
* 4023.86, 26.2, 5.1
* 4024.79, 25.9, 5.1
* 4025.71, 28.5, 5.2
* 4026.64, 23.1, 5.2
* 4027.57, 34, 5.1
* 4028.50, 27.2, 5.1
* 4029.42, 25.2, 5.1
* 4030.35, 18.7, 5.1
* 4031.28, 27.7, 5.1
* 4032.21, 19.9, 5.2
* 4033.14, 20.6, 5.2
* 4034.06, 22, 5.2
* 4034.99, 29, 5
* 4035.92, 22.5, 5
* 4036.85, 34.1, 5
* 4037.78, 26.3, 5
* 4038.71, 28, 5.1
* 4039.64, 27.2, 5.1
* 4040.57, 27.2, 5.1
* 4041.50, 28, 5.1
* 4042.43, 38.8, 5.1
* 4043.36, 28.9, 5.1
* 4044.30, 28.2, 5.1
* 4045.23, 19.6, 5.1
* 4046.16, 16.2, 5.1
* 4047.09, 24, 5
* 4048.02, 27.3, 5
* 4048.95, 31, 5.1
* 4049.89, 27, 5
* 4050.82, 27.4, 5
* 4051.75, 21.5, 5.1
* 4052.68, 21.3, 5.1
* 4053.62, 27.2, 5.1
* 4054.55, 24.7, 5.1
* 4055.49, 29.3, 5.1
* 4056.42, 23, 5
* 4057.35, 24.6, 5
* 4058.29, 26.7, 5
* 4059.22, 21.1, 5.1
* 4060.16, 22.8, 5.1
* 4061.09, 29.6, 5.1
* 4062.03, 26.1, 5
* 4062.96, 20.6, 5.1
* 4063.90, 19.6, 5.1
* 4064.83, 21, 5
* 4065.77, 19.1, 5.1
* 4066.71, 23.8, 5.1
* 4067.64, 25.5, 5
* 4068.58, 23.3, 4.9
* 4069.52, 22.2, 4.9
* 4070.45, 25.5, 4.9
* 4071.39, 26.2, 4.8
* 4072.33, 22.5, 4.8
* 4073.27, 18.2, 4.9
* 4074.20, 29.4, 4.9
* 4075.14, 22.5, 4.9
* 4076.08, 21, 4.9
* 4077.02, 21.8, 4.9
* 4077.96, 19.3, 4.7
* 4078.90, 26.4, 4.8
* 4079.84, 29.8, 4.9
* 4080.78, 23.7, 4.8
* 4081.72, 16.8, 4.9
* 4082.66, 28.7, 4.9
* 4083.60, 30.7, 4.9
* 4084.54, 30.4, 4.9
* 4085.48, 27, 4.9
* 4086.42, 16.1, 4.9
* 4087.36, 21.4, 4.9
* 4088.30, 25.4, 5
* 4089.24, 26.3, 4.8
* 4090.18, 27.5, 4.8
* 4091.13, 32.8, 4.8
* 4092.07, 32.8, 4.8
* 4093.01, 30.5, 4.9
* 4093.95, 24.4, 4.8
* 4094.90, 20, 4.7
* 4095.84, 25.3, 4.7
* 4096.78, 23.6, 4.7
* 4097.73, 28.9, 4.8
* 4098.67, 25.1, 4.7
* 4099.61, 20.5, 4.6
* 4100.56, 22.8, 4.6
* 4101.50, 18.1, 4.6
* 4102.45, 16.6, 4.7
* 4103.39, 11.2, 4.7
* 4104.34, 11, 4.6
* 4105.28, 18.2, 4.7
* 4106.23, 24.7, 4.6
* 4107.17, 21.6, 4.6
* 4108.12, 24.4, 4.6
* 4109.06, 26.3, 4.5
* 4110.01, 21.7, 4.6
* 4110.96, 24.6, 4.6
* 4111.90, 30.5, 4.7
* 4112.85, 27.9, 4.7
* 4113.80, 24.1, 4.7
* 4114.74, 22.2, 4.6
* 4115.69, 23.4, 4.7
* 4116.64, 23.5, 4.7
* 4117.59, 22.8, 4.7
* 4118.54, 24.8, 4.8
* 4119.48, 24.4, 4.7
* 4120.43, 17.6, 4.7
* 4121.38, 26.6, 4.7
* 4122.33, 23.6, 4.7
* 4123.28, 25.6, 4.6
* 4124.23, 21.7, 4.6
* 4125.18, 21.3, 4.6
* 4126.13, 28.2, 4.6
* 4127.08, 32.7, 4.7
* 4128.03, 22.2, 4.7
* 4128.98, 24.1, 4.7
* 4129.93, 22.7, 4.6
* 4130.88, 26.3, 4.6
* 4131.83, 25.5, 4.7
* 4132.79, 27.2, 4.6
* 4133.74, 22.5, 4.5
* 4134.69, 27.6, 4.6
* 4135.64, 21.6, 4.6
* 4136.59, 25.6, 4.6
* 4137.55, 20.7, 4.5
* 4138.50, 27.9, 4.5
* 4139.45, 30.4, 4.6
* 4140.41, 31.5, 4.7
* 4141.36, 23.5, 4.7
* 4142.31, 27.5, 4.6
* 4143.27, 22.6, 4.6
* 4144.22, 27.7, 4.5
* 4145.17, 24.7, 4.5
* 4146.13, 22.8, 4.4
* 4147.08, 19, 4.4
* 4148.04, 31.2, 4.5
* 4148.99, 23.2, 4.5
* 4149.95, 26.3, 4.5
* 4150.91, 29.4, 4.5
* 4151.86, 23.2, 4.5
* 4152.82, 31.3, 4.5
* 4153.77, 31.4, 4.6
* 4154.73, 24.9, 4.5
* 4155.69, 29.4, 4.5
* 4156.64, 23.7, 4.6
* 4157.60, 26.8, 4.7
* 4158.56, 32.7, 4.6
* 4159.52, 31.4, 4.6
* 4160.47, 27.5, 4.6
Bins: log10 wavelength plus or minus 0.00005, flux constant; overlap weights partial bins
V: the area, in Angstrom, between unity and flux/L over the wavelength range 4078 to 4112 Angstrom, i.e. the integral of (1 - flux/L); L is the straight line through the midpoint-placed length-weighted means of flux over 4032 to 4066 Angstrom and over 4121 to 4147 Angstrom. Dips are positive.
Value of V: 1.8 Angstrom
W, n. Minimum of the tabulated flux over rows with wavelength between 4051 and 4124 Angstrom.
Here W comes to 11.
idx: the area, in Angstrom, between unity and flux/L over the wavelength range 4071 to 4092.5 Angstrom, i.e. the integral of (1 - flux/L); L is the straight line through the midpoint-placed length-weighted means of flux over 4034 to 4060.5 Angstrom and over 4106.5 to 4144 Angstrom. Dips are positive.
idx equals 0.41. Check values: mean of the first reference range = 26.1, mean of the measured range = 25.1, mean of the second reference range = 24.9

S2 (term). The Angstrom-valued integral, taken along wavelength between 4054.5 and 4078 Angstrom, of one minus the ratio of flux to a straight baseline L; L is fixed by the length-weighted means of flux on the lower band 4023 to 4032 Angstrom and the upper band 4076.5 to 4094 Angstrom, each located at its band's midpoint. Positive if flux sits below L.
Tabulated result 2.2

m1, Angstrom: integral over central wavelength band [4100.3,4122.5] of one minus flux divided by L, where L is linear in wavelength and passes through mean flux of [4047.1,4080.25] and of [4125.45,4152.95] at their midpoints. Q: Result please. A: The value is 2.7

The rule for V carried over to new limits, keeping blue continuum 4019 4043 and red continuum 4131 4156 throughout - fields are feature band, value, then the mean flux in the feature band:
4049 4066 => 1.2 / 24.3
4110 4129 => 1.1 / 24.5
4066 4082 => 1.7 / 23.4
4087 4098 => -0.2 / 26.6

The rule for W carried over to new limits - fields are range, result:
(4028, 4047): 16.2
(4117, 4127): 17.6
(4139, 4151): 19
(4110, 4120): 21.7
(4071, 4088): 16.1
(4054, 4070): 19.1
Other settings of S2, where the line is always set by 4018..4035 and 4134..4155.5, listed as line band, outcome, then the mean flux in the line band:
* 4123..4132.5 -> 0.30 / 25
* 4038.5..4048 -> -0.67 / 26.6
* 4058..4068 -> 0.76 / 23.2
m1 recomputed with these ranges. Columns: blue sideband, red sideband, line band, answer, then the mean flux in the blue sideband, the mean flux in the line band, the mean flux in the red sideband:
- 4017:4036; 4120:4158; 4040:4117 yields 1.8 Angstrom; 24.3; 24.3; 25.6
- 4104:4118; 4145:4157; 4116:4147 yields -0.1 Angstrom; 23.2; 24.8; 26.3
